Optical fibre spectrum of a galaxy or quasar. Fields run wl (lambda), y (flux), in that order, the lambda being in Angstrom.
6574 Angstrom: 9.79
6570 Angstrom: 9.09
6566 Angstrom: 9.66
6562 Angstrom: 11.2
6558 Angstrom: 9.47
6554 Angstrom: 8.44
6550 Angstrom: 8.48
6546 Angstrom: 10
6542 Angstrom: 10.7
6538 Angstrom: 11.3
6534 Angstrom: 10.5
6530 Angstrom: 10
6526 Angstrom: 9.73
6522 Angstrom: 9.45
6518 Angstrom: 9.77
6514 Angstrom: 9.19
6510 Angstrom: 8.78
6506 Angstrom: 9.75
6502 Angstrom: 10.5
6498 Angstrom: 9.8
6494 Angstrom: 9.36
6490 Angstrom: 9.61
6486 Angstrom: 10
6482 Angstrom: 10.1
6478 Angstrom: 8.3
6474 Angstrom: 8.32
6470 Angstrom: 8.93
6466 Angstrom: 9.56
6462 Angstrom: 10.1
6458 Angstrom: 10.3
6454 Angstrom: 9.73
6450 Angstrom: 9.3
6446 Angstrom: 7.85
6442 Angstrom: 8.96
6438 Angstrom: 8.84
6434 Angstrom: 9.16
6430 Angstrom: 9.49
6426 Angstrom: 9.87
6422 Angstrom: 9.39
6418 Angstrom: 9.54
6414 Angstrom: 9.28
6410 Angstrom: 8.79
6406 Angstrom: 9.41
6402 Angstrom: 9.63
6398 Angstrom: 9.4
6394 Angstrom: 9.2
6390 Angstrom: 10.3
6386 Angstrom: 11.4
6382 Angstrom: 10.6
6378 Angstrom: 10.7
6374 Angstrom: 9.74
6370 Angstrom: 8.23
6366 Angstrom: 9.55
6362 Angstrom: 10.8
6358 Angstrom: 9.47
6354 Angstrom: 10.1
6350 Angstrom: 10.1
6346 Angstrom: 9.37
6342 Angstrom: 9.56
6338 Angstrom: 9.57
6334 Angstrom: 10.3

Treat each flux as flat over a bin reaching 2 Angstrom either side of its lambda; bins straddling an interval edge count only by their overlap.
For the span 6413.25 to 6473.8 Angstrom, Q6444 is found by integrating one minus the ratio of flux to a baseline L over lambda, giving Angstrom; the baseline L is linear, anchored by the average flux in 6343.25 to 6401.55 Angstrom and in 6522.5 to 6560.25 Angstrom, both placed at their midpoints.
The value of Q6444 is 3.4 Angstrom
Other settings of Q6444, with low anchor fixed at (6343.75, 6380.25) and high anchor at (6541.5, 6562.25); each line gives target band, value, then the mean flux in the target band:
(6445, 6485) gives 1.4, 9.3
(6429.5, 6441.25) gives 0.7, 9.1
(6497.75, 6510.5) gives -0.3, 9.8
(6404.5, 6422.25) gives 0.8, 9.27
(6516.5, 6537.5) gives -1.0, 9.99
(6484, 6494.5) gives -0.1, 9.7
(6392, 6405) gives 0.4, 9.41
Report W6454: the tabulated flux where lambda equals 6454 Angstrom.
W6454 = 9.73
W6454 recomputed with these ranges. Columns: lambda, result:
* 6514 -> 9.19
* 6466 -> 9.56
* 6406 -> 9.41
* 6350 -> 10.1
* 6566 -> 9.66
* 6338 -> 9.57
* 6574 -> 9.79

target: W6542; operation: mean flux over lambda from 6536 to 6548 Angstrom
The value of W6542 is 10.7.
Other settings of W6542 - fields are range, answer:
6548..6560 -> 8.8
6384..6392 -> 10.9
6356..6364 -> 10.1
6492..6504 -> 9.89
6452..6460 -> 10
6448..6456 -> 9.52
